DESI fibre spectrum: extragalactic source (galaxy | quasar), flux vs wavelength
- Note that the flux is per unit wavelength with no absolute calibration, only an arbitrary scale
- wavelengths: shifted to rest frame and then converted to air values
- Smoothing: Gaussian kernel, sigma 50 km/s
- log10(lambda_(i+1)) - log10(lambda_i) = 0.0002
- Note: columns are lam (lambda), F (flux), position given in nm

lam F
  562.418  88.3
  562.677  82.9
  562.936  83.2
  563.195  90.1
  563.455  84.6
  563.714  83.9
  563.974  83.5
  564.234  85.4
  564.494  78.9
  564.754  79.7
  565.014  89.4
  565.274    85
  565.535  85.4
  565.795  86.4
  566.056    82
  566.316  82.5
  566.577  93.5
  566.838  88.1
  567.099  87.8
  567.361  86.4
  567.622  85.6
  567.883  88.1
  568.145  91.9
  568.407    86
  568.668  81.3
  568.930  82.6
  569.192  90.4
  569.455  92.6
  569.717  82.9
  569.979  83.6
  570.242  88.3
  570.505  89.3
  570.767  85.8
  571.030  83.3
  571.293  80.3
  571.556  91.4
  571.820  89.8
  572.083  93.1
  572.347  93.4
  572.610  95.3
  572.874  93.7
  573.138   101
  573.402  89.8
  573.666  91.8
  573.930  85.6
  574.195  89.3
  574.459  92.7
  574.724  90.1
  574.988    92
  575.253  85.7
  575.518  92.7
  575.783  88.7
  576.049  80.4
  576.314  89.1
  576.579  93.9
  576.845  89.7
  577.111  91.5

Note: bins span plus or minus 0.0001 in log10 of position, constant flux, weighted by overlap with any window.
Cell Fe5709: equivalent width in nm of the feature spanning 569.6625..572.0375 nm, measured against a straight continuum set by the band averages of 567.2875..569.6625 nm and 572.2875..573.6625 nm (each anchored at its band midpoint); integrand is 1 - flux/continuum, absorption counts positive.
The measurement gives 0.12 nm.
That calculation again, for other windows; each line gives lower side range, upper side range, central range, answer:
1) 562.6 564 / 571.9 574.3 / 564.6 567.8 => 0.04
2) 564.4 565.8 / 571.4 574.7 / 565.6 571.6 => 0.08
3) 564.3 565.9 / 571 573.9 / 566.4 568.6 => -0.04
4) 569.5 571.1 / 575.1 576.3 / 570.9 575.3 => -0.20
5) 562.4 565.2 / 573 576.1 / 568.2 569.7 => 0.01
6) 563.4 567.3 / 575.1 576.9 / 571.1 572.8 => -0.06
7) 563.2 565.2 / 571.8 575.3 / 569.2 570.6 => 0.02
